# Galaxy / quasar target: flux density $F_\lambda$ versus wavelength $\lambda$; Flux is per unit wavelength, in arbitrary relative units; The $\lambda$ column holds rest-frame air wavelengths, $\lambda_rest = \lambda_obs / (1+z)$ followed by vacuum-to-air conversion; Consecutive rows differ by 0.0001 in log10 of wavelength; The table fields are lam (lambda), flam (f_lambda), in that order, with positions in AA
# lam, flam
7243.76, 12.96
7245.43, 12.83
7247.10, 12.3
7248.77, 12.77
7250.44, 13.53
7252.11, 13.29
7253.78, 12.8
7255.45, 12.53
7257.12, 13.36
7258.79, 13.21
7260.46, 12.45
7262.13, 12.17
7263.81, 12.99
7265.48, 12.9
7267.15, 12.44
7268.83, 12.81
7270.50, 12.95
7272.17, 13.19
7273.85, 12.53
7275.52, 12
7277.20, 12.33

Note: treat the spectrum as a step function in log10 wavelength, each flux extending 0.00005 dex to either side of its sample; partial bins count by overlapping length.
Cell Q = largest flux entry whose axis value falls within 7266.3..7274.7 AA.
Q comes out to 13.19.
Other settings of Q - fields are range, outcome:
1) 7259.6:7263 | 12.45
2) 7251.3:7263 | 13.36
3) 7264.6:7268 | 12.9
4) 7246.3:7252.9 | 13.53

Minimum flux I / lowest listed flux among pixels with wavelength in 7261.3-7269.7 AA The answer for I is 12.17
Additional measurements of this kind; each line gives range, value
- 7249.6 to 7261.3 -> 12.45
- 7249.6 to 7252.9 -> 13.29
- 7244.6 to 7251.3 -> 12.3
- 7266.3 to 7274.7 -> 12.44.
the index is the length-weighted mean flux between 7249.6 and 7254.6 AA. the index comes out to 13.2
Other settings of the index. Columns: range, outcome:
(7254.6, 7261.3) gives 12.9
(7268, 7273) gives 13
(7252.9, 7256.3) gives 12.7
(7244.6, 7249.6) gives 12.6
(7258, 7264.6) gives 12.7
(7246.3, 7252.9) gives 13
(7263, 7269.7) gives 12.8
